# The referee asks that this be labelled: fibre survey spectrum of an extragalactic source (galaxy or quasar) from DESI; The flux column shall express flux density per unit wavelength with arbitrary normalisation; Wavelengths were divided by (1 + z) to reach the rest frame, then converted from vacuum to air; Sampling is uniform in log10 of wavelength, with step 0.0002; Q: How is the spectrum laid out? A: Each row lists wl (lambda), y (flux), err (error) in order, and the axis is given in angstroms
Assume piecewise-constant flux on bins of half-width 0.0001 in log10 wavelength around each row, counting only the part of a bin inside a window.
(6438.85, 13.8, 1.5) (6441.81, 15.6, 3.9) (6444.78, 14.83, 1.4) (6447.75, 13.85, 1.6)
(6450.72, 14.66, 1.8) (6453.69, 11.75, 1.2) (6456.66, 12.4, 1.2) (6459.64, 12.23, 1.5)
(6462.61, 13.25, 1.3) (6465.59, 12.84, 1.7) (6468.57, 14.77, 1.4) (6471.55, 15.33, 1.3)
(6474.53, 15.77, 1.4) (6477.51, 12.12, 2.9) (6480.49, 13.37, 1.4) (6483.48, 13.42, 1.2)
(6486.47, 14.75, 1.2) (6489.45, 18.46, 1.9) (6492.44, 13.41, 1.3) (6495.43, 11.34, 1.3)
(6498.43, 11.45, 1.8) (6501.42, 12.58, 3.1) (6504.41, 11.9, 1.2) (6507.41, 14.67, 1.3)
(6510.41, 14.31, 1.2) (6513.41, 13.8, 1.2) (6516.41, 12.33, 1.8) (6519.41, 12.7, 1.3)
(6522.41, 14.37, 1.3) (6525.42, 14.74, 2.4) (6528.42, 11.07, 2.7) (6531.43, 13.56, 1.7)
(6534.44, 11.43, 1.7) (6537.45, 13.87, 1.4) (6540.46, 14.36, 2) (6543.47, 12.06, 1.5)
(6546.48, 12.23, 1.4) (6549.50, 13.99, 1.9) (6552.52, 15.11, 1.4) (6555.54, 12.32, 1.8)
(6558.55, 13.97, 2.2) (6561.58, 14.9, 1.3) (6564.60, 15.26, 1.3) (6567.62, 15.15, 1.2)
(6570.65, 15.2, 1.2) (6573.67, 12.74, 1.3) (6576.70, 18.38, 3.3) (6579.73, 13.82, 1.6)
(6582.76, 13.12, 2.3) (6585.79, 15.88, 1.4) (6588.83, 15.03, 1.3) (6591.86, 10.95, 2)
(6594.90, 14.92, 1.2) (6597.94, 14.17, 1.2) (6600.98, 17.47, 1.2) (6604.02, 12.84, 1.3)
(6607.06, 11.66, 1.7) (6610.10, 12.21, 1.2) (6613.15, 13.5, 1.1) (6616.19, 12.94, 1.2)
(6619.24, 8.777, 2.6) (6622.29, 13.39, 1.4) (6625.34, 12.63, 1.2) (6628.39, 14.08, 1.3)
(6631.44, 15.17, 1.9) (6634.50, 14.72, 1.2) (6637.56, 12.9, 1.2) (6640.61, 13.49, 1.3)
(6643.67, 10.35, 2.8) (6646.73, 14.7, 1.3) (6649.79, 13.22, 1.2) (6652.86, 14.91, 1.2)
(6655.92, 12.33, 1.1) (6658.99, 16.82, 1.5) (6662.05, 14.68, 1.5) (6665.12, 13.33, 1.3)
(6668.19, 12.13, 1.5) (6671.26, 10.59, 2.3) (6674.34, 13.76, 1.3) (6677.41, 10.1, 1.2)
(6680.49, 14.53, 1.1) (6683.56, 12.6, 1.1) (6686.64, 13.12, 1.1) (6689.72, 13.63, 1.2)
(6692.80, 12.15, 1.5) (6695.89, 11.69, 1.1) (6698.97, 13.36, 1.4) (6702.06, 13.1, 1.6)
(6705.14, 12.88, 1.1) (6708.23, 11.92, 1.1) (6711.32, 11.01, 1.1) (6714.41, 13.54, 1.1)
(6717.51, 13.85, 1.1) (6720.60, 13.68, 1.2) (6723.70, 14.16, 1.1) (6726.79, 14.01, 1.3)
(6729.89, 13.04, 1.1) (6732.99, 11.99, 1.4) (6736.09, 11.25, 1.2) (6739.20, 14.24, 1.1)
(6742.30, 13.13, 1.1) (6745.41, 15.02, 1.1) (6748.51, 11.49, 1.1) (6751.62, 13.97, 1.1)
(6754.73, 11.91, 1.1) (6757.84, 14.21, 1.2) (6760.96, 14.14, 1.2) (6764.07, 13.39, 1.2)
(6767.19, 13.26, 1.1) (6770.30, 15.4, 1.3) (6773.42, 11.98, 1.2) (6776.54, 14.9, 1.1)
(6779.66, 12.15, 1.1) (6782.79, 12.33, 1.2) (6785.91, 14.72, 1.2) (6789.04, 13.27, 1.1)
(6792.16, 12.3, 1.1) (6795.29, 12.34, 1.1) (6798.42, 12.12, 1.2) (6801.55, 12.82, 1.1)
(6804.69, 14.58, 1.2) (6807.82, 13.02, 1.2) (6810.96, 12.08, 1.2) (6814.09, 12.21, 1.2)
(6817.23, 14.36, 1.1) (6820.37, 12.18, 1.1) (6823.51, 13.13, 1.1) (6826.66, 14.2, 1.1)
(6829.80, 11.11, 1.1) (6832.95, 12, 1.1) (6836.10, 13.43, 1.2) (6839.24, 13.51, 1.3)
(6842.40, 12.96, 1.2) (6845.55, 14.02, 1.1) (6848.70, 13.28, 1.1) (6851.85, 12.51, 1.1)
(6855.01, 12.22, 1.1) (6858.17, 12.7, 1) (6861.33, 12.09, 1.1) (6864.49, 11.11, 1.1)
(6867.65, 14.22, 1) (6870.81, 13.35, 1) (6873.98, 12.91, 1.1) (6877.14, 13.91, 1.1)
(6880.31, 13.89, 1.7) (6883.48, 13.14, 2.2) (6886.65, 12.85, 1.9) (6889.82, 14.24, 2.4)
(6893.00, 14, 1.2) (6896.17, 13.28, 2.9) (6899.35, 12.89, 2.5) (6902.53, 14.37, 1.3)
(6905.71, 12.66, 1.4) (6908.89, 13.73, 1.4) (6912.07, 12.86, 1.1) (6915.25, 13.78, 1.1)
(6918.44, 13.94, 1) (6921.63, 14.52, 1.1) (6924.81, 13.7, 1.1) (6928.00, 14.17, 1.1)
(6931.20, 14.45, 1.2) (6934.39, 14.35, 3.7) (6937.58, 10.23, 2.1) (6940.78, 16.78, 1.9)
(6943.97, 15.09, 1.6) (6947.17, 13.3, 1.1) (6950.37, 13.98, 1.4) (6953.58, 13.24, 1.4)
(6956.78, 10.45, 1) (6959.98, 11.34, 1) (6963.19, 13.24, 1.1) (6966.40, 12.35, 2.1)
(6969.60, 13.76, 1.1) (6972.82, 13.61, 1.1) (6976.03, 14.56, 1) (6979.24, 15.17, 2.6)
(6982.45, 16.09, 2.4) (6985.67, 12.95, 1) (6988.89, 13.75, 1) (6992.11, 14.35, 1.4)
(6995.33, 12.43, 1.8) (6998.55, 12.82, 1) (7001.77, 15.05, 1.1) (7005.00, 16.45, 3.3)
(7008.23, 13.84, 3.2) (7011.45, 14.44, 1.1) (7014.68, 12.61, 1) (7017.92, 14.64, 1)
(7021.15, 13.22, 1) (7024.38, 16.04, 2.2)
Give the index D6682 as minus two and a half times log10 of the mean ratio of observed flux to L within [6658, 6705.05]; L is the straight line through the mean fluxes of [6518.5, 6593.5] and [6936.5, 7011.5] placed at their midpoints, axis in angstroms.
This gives 0.07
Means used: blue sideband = 13.9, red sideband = 13.7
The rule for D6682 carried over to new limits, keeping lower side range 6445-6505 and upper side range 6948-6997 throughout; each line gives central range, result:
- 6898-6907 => 0.01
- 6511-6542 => 0.02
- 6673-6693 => 0.05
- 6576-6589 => -0.12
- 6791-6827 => 0.05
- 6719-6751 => 0.02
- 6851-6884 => 0.04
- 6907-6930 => -0.03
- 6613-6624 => 0.13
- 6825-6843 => 0.05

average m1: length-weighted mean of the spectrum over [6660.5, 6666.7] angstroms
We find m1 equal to 14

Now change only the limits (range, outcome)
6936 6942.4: 13.5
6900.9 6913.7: 13.4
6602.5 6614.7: 12.6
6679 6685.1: 13.6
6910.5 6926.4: 13.8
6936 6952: 13.9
